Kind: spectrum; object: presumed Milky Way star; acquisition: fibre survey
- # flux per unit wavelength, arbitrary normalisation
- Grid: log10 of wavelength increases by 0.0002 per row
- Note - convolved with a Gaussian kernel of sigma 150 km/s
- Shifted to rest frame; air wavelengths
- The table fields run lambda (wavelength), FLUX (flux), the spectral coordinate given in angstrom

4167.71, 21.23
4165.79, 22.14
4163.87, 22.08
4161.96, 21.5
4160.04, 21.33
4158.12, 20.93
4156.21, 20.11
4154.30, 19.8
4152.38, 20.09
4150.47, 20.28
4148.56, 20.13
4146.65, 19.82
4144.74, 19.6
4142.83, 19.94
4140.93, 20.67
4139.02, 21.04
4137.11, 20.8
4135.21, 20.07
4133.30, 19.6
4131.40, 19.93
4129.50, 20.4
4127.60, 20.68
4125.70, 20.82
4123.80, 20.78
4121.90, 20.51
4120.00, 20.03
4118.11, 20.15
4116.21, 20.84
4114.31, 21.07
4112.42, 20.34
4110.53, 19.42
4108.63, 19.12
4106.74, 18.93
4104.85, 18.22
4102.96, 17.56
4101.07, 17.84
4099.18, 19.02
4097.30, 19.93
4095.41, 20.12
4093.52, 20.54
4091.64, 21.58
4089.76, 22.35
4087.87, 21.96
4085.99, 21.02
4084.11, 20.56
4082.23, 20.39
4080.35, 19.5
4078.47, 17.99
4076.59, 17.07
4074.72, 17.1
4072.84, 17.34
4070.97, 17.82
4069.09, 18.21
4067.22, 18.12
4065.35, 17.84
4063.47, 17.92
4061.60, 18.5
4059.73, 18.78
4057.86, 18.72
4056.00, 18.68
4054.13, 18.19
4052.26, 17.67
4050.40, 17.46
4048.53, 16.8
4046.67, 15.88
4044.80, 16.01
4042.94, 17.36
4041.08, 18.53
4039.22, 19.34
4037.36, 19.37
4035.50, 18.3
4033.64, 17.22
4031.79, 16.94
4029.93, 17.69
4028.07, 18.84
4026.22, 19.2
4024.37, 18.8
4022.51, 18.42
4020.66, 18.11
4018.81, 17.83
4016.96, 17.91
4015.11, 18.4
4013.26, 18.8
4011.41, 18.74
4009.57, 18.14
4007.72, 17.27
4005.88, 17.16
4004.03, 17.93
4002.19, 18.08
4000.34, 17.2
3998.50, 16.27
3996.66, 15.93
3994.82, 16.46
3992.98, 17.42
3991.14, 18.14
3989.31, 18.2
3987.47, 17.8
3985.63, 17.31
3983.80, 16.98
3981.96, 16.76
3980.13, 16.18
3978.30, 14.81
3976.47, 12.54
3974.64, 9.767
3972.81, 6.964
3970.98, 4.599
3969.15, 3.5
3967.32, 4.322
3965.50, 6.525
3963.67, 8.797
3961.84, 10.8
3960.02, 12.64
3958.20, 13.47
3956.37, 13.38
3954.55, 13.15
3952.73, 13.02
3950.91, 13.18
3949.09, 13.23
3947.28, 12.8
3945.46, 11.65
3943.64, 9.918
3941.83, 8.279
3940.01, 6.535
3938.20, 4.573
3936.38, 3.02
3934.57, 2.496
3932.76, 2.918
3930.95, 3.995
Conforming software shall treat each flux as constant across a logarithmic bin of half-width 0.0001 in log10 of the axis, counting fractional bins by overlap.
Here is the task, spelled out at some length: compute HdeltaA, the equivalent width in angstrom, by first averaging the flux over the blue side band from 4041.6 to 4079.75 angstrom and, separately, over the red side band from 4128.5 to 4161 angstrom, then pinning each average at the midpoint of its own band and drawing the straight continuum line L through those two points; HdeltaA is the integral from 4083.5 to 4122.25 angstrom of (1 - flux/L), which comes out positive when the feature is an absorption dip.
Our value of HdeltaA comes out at -2.2 angstrom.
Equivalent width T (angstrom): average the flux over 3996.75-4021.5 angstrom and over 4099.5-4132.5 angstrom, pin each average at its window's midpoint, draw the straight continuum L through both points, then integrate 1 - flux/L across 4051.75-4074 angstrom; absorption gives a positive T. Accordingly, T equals 0.8 angstrom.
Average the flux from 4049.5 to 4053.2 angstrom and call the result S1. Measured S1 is 17.6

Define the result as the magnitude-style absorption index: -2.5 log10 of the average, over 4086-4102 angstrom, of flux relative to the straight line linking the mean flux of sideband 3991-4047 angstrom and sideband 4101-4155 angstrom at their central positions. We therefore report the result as -0.06 mag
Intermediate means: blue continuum 17.8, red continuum 20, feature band 20.5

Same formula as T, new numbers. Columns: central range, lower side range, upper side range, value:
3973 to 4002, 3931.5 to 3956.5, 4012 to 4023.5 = -2.9 angstrom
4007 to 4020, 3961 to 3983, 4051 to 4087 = -4.6 angstrom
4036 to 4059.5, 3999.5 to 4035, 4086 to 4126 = 1.1 angstrom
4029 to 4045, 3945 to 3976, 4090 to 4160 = -3.5 angstrom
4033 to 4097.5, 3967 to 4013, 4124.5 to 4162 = -3.9 angstrom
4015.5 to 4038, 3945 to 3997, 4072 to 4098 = -2.8 angstrom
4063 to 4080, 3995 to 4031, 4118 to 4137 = 1.2 angstrom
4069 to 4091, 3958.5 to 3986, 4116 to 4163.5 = -3.0 angstrom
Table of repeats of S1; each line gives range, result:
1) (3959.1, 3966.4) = 9.7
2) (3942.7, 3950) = 11.9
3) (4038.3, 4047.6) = 17.4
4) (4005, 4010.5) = 17.6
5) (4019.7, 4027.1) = 18.6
